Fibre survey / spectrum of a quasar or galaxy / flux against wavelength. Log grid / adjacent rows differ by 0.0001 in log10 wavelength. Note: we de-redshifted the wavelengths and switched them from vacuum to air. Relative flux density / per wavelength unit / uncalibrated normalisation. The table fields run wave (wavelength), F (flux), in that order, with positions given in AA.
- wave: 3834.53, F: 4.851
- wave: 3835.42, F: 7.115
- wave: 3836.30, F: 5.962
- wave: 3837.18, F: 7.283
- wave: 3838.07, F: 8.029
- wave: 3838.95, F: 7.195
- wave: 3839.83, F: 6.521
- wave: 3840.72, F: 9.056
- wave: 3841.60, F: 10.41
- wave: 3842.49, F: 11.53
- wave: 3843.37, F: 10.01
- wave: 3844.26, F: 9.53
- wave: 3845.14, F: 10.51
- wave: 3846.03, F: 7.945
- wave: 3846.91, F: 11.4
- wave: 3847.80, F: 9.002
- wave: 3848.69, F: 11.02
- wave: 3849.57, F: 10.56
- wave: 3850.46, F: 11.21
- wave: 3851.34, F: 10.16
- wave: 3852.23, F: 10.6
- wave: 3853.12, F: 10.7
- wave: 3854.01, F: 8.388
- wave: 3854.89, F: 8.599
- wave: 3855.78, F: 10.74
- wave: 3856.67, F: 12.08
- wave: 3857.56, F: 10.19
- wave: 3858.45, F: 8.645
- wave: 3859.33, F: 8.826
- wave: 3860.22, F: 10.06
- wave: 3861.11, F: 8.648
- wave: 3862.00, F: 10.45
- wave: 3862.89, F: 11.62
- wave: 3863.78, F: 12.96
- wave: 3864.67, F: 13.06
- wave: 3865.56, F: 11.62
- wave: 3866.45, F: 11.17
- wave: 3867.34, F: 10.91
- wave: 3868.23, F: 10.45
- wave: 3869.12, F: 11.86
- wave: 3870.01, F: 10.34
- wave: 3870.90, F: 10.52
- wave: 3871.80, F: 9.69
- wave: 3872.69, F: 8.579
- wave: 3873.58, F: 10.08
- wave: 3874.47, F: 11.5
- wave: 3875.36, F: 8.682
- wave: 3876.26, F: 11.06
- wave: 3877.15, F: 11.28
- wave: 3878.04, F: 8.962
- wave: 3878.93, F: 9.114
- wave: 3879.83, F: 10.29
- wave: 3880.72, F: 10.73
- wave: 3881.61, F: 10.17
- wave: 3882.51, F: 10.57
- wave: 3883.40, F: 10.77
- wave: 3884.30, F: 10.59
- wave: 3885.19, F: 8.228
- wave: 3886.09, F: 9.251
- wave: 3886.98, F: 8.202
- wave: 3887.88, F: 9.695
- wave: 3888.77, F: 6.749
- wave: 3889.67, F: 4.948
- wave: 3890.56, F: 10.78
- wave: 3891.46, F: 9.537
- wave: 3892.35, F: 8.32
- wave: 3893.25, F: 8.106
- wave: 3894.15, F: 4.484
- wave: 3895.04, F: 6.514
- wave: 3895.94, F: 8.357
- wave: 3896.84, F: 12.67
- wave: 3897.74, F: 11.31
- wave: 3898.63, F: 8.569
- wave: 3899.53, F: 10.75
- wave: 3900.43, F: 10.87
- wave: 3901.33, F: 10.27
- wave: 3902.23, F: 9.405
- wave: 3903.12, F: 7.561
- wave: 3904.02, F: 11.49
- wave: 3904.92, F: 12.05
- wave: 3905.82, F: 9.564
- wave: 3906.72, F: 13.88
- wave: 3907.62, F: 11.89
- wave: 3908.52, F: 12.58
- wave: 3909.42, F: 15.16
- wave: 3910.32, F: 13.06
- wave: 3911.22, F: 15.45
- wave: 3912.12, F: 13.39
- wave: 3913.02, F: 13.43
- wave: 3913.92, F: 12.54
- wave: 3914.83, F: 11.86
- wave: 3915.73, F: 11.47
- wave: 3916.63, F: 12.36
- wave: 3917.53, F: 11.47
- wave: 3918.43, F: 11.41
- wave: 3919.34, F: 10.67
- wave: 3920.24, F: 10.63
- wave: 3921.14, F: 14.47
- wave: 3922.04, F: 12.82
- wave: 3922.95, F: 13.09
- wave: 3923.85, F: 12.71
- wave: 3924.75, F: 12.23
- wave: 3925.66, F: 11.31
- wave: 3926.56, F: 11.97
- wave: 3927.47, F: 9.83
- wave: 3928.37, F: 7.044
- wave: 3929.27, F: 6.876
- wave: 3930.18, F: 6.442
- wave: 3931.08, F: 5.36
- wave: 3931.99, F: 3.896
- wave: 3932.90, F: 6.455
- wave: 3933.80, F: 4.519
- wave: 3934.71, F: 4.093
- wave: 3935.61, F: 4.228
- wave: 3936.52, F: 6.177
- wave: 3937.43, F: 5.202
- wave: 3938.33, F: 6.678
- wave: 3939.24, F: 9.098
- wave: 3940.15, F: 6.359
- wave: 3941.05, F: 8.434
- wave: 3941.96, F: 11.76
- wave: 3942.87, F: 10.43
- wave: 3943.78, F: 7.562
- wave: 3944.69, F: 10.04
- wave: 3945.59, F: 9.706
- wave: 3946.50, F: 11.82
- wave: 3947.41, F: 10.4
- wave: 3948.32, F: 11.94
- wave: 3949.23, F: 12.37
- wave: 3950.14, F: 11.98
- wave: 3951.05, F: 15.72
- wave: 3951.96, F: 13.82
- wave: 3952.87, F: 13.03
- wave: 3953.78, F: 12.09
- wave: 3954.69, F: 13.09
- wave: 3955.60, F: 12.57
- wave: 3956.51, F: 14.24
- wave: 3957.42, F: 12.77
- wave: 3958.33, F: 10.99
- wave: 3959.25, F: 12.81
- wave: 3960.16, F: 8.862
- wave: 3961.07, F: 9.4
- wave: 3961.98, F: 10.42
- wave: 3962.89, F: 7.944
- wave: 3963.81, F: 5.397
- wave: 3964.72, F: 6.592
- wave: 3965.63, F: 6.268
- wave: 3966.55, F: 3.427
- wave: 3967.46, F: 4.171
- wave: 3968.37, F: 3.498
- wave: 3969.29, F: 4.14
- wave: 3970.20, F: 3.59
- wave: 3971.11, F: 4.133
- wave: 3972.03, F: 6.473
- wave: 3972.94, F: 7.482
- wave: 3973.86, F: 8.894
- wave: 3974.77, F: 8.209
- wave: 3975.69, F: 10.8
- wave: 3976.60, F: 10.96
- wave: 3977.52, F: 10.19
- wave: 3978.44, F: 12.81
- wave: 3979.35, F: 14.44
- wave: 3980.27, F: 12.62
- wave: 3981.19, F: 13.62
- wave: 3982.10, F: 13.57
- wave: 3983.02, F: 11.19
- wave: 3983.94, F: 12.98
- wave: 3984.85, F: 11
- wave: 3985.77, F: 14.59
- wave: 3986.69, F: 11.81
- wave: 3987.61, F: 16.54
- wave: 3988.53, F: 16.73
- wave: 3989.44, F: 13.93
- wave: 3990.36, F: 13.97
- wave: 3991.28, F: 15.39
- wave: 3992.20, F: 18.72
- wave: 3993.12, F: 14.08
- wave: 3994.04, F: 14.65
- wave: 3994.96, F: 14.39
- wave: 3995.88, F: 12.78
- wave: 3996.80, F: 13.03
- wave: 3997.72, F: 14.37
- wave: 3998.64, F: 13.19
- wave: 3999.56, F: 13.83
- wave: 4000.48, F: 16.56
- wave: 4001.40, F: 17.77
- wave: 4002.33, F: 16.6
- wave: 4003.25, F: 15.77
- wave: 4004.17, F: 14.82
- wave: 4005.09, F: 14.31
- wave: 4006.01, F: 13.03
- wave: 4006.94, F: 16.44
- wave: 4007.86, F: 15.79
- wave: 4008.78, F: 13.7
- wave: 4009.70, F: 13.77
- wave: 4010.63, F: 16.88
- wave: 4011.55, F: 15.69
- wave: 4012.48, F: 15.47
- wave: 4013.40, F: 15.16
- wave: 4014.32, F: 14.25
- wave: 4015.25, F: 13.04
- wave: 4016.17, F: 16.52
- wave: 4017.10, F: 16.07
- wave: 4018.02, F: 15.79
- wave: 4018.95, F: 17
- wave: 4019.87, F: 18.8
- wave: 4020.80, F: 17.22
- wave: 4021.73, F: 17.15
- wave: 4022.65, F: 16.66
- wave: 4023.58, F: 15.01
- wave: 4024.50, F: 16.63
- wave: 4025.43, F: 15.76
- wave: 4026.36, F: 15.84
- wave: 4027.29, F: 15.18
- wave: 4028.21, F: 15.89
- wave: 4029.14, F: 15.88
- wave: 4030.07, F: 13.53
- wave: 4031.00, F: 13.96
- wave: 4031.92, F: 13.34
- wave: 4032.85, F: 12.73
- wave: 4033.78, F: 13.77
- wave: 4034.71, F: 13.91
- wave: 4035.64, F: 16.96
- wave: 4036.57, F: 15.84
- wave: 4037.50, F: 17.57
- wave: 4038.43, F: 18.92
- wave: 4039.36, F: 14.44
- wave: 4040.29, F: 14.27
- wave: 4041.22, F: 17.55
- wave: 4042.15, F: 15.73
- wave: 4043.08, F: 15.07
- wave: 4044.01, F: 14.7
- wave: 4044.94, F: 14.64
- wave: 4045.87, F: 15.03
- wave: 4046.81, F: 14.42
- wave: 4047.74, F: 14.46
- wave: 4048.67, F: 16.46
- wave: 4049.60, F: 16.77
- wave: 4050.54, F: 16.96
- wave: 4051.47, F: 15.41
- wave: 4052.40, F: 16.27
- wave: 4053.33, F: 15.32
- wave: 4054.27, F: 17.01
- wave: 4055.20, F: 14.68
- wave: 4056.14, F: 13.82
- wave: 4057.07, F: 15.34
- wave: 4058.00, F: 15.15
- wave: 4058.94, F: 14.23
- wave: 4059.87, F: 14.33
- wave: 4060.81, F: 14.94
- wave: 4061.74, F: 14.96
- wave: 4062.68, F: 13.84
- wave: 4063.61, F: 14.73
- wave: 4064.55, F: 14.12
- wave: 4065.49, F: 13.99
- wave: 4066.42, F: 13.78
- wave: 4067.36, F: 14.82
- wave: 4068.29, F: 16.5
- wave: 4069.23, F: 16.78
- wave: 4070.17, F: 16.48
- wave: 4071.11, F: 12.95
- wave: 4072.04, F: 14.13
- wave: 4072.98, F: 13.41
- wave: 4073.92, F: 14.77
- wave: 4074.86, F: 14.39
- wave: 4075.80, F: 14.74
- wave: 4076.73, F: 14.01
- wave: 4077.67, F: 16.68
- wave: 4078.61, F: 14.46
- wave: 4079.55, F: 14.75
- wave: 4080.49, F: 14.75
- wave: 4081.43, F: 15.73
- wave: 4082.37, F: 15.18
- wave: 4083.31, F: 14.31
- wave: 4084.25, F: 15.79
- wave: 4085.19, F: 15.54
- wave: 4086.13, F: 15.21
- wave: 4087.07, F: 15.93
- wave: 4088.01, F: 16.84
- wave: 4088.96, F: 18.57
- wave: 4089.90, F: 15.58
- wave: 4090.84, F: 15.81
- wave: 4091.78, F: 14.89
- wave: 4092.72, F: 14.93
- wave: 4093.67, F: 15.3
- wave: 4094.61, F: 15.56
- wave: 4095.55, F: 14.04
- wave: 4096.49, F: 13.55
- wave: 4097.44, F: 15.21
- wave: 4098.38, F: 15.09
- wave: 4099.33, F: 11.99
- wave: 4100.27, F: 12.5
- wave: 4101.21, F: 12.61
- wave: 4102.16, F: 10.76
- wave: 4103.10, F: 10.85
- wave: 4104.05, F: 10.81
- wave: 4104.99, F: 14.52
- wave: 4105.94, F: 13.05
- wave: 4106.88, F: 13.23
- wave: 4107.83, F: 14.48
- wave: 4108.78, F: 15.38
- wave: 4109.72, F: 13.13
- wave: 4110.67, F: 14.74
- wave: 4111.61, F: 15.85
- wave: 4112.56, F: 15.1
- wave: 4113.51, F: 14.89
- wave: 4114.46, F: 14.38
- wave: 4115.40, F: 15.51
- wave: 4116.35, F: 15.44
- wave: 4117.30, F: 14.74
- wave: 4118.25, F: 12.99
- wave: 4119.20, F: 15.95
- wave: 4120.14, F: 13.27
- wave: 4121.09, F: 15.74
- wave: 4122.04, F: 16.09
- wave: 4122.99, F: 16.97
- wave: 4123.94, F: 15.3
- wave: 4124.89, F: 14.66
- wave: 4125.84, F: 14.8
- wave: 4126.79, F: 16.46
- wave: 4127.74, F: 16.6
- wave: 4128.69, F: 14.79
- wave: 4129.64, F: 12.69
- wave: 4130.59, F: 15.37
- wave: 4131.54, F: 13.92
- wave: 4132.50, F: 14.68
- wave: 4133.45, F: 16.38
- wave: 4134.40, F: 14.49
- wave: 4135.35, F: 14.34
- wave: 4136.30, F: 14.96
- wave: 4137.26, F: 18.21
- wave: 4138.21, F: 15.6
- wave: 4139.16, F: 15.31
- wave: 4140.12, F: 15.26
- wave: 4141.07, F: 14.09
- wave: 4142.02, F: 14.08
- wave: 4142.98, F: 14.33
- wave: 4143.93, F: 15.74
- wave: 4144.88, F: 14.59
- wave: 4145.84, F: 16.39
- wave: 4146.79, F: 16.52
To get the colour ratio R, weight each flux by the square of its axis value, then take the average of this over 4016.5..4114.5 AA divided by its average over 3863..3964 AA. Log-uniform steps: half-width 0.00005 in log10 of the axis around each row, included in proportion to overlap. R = 1.58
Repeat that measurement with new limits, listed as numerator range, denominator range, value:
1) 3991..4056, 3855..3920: 1.57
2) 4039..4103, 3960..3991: 1.60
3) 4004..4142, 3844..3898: 1.68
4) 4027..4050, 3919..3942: 1.90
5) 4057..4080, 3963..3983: 1.88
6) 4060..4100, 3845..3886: 1.62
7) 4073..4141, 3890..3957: 1.57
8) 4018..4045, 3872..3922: 1.60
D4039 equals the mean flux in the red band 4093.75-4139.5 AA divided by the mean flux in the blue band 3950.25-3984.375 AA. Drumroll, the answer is 1.48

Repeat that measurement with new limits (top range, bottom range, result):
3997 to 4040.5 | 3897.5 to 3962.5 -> 1.46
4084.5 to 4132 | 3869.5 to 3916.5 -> 1.42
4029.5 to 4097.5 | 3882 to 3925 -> 1.41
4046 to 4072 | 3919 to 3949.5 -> 1.68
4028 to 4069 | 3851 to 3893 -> 1.51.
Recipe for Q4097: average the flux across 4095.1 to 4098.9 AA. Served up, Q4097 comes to 14.4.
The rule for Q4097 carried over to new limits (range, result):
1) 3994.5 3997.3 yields 13.4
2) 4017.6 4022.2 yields 17.2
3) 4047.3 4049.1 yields 15.5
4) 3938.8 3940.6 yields 7.73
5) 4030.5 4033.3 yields 13.4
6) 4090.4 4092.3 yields 15.4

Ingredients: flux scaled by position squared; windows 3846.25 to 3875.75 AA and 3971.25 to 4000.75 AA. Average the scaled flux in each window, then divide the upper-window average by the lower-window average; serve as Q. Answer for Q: 1.3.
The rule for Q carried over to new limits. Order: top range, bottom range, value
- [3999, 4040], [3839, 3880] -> 1.65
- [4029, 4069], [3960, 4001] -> 1.42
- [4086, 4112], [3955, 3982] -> 1.70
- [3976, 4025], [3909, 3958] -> 1.45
